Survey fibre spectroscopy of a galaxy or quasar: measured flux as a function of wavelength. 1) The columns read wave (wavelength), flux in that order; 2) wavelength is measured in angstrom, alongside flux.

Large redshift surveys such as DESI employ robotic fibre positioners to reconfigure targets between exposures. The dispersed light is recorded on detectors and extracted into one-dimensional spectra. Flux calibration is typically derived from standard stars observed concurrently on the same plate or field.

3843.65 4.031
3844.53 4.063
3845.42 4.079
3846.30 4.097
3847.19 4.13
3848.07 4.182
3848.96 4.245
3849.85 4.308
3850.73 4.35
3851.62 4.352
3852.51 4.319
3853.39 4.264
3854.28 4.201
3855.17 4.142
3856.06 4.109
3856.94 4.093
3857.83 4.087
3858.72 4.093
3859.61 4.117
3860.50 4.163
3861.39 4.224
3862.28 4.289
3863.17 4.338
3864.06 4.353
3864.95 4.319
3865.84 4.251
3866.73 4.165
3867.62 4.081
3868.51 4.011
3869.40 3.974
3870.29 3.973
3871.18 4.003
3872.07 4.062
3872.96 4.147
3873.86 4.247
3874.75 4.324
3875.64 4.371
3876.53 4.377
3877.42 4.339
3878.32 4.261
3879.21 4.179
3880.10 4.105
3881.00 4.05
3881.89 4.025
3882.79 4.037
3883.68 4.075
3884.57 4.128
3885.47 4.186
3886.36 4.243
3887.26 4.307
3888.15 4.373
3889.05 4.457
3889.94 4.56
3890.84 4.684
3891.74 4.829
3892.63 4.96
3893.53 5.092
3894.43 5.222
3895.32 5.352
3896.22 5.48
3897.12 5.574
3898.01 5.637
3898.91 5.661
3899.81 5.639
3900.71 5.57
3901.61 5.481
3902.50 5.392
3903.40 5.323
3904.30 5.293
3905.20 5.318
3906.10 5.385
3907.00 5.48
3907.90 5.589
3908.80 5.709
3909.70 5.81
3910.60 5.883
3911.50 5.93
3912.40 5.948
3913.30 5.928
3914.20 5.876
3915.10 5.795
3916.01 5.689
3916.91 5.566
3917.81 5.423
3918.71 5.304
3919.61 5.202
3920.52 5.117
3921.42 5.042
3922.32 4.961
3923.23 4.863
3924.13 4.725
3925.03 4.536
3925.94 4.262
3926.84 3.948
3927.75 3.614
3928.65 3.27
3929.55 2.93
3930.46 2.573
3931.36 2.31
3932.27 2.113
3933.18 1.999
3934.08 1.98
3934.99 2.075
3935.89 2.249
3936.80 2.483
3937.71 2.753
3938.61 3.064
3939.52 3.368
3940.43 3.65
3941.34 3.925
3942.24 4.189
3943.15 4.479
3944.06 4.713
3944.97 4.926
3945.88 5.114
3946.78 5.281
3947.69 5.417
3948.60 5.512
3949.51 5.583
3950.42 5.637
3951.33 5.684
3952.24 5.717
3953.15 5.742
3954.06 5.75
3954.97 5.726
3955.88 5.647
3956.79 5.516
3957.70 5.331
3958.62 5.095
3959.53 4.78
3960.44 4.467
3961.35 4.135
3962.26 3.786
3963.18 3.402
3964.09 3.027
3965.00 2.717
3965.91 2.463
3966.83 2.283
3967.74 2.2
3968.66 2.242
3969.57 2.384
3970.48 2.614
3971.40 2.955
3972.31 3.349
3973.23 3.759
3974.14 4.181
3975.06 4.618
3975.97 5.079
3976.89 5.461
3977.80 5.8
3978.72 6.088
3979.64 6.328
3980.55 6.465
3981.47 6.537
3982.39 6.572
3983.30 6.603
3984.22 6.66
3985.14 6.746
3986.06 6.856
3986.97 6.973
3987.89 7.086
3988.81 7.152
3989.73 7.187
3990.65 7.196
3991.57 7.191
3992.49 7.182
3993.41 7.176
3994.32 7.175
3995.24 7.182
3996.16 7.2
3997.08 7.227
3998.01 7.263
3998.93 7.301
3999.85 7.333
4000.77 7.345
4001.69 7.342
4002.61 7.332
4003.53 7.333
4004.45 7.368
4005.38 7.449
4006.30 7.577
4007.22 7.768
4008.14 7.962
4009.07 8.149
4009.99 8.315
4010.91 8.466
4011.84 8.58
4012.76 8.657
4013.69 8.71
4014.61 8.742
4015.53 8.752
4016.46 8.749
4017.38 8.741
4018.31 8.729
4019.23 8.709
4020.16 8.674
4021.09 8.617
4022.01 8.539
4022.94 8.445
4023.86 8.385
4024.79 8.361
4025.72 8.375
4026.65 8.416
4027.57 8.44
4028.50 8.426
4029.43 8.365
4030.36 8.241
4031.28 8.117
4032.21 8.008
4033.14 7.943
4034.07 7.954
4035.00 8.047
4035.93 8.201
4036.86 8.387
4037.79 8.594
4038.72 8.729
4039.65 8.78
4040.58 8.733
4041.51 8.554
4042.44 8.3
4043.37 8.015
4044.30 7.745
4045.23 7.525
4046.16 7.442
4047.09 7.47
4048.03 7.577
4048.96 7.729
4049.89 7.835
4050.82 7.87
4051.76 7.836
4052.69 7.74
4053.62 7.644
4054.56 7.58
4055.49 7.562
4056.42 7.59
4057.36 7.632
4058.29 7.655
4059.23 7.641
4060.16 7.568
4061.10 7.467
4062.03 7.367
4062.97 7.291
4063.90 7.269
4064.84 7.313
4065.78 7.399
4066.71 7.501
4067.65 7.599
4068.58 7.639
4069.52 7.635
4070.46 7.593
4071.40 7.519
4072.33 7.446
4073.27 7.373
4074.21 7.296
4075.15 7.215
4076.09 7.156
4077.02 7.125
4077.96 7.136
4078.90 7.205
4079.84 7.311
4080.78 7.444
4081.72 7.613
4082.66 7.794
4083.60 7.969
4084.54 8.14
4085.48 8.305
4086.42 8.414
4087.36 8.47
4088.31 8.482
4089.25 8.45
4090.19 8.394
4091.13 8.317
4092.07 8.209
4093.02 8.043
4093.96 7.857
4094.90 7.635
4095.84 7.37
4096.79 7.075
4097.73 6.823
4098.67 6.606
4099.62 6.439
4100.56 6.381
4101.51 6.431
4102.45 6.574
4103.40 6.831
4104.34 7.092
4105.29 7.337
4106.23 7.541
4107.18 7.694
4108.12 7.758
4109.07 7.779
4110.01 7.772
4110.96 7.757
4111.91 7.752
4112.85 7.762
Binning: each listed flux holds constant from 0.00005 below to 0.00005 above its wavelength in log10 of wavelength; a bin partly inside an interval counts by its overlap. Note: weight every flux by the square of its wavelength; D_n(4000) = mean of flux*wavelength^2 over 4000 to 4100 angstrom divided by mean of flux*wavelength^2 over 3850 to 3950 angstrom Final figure 1.9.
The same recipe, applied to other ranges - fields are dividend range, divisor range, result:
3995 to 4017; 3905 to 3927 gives 1.54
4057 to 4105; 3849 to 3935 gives 1.82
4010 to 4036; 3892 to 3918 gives 1.61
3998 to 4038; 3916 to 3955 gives 2.00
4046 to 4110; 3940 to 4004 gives 1.46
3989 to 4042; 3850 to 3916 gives 1.83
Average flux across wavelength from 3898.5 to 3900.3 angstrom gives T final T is 5.64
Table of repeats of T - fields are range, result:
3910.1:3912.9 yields 5.92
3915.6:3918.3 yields 5.57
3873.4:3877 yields 4.33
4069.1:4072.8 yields 7.55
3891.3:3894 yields 4.96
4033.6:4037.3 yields 8.14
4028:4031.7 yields 8.29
